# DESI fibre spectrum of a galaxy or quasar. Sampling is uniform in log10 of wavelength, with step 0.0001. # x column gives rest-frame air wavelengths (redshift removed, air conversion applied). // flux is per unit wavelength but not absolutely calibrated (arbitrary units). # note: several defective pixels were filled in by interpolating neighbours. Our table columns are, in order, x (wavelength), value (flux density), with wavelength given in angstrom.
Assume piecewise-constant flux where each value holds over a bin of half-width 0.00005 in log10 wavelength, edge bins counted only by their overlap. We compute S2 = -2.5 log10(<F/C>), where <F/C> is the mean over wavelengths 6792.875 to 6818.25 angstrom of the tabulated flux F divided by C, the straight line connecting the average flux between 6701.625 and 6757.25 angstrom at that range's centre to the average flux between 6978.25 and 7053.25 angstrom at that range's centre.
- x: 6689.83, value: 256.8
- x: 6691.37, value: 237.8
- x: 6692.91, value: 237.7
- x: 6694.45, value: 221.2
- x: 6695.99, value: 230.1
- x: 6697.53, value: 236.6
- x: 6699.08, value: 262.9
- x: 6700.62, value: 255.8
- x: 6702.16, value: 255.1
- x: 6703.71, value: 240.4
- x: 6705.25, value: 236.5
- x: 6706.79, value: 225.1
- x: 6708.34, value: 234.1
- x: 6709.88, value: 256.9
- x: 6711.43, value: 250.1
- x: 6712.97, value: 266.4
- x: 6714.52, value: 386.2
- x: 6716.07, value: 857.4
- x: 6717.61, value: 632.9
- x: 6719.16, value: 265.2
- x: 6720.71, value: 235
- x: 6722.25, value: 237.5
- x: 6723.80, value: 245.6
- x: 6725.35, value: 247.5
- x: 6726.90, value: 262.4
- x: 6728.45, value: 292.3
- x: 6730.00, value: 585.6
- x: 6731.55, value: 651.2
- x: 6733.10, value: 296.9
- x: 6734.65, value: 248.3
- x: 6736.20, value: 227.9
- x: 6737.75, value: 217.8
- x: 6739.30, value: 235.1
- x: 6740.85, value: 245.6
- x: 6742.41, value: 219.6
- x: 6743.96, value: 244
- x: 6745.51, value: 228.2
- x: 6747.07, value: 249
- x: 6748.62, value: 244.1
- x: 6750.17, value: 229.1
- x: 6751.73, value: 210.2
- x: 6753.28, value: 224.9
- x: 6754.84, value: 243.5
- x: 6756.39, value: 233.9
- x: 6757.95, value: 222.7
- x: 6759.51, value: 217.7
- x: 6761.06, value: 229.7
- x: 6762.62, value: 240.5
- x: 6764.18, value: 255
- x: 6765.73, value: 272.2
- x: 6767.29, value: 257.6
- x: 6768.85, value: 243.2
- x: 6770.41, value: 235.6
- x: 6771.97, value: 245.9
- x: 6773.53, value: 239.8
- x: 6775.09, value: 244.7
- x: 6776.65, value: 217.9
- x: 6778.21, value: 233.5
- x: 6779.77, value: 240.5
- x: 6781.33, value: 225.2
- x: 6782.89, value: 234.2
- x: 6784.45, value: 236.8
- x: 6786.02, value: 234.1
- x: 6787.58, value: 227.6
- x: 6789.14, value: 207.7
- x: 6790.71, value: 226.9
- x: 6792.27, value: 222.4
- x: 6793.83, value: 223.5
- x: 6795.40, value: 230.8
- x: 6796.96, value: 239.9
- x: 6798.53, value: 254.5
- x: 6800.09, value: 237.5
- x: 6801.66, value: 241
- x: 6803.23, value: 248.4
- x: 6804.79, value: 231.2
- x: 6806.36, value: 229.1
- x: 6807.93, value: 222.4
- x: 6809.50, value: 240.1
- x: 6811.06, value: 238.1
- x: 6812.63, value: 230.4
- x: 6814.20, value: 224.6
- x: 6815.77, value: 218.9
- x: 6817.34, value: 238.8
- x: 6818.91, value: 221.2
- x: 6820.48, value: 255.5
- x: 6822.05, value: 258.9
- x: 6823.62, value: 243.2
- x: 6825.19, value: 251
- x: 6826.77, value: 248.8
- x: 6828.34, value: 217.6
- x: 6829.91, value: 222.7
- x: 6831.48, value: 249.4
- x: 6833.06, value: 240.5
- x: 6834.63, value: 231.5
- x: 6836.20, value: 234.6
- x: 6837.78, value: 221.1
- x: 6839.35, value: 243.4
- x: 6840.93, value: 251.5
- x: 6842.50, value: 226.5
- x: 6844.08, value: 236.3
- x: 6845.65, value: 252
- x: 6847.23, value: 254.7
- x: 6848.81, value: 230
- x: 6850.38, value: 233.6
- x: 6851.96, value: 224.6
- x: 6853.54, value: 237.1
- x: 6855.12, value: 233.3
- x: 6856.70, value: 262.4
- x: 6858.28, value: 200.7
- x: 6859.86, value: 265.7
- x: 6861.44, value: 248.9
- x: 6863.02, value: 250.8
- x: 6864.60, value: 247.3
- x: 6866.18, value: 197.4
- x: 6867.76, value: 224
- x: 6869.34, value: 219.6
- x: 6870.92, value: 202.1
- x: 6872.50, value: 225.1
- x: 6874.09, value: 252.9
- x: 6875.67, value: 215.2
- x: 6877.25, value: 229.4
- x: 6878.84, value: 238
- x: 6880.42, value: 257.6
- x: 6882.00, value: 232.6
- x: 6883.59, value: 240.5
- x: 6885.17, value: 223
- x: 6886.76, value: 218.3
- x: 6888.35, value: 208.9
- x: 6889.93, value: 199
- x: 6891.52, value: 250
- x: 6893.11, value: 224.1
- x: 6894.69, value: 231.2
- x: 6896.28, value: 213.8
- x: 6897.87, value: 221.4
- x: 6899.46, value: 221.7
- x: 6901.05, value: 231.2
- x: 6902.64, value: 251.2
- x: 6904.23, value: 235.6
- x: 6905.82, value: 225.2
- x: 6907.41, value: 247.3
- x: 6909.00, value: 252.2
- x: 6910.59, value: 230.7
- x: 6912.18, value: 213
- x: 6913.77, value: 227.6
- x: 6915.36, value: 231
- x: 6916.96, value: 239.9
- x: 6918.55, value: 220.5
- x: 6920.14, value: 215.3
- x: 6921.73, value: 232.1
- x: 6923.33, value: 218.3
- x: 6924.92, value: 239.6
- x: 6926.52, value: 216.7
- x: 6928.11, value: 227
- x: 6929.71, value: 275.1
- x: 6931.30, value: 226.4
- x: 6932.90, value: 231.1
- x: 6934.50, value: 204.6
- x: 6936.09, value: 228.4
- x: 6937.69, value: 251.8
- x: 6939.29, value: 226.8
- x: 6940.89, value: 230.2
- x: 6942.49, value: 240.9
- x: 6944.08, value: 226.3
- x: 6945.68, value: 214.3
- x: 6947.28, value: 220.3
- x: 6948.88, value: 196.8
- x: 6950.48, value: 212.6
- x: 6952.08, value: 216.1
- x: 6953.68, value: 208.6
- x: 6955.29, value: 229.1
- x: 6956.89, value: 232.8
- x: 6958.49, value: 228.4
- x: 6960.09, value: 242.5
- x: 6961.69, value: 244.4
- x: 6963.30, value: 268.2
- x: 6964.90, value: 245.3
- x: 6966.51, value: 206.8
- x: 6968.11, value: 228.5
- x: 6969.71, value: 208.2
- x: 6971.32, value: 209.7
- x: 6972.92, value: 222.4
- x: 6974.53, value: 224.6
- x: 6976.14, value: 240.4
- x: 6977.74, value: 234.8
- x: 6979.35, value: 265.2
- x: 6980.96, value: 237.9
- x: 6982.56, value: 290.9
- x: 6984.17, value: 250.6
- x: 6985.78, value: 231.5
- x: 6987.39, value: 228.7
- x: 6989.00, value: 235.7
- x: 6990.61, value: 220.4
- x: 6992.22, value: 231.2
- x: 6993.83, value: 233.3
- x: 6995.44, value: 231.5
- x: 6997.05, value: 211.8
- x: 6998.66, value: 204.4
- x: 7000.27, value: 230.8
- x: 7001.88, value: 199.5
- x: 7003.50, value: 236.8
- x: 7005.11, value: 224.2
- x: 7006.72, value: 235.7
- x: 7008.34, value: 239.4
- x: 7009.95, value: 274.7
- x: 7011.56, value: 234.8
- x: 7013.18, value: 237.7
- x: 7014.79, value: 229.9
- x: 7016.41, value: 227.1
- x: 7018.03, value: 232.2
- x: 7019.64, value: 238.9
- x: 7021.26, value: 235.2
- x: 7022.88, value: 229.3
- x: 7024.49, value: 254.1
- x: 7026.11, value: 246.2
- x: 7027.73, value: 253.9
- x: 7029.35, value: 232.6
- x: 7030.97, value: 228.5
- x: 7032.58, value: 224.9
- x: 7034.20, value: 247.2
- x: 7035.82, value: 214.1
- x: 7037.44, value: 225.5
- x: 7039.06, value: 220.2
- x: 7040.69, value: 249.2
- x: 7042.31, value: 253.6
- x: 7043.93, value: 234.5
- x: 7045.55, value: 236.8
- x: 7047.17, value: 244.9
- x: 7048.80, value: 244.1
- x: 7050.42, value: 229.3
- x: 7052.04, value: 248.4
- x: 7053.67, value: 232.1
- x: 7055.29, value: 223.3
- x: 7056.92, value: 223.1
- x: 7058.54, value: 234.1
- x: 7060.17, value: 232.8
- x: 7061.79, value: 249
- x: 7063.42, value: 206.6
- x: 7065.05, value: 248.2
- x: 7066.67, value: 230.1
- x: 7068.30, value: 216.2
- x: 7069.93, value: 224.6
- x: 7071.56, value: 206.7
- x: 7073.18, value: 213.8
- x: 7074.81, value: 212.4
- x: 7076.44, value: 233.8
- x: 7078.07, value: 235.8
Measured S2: 0.19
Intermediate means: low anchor 296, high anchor 236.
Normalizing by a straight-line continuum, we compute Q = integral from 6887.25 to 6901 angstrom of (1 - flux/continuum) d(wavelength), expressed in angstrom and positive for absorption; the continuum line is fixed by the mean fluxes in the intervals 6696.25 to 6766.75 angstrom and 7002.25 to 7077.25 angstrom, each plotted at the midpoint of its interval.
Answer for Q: 1.9 angstrom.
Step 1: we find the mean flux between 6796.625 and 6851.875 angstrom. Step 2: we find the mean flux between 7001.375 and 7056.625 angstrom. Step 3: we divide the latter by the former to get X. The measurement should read 0.99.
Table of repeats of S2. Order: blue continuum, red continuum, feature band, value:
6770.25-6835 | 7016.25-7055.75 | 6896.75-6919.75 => 0.02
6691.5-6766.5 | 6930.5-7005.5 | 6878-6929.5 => 0.06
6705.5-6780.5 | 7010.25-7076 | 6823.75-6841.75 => 0.13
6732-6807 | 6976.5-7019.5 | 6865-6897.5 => 0.05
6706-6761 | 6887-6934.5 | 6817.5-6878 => 0.07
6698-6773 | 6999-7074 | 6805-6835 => 0.14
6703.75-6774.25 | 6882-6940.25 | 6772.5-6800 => 0.16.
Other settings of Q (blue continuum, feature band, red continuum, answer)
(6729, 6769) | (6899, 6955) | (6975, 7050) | 4.2 angstrom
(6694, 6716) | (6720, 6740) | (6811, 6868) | -3.0 angstrom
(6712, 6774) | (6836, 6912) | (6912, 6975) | 5.0 angstrom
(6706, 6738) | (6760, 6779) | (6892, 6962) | 4.4 angstrom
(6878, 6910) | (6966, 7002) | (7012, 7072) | 0.4 angstrom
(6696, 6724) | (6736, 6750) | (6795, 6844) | 2.6 angstrom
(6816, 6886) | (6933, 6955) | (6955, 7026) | 1.2 angstrom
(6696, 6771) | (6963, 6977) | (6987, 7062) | 0.9 angstrom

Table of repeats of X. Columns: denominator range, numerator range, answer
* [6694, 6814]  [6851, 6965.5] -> 0.87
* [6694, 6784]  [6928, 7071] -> 0.85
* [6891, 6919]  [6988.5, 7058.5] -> 1.01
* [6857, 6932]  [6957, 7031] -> 1.02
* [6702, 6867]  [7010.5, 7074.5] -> 0.91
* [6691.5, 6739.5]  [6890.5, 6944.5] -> 0.75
